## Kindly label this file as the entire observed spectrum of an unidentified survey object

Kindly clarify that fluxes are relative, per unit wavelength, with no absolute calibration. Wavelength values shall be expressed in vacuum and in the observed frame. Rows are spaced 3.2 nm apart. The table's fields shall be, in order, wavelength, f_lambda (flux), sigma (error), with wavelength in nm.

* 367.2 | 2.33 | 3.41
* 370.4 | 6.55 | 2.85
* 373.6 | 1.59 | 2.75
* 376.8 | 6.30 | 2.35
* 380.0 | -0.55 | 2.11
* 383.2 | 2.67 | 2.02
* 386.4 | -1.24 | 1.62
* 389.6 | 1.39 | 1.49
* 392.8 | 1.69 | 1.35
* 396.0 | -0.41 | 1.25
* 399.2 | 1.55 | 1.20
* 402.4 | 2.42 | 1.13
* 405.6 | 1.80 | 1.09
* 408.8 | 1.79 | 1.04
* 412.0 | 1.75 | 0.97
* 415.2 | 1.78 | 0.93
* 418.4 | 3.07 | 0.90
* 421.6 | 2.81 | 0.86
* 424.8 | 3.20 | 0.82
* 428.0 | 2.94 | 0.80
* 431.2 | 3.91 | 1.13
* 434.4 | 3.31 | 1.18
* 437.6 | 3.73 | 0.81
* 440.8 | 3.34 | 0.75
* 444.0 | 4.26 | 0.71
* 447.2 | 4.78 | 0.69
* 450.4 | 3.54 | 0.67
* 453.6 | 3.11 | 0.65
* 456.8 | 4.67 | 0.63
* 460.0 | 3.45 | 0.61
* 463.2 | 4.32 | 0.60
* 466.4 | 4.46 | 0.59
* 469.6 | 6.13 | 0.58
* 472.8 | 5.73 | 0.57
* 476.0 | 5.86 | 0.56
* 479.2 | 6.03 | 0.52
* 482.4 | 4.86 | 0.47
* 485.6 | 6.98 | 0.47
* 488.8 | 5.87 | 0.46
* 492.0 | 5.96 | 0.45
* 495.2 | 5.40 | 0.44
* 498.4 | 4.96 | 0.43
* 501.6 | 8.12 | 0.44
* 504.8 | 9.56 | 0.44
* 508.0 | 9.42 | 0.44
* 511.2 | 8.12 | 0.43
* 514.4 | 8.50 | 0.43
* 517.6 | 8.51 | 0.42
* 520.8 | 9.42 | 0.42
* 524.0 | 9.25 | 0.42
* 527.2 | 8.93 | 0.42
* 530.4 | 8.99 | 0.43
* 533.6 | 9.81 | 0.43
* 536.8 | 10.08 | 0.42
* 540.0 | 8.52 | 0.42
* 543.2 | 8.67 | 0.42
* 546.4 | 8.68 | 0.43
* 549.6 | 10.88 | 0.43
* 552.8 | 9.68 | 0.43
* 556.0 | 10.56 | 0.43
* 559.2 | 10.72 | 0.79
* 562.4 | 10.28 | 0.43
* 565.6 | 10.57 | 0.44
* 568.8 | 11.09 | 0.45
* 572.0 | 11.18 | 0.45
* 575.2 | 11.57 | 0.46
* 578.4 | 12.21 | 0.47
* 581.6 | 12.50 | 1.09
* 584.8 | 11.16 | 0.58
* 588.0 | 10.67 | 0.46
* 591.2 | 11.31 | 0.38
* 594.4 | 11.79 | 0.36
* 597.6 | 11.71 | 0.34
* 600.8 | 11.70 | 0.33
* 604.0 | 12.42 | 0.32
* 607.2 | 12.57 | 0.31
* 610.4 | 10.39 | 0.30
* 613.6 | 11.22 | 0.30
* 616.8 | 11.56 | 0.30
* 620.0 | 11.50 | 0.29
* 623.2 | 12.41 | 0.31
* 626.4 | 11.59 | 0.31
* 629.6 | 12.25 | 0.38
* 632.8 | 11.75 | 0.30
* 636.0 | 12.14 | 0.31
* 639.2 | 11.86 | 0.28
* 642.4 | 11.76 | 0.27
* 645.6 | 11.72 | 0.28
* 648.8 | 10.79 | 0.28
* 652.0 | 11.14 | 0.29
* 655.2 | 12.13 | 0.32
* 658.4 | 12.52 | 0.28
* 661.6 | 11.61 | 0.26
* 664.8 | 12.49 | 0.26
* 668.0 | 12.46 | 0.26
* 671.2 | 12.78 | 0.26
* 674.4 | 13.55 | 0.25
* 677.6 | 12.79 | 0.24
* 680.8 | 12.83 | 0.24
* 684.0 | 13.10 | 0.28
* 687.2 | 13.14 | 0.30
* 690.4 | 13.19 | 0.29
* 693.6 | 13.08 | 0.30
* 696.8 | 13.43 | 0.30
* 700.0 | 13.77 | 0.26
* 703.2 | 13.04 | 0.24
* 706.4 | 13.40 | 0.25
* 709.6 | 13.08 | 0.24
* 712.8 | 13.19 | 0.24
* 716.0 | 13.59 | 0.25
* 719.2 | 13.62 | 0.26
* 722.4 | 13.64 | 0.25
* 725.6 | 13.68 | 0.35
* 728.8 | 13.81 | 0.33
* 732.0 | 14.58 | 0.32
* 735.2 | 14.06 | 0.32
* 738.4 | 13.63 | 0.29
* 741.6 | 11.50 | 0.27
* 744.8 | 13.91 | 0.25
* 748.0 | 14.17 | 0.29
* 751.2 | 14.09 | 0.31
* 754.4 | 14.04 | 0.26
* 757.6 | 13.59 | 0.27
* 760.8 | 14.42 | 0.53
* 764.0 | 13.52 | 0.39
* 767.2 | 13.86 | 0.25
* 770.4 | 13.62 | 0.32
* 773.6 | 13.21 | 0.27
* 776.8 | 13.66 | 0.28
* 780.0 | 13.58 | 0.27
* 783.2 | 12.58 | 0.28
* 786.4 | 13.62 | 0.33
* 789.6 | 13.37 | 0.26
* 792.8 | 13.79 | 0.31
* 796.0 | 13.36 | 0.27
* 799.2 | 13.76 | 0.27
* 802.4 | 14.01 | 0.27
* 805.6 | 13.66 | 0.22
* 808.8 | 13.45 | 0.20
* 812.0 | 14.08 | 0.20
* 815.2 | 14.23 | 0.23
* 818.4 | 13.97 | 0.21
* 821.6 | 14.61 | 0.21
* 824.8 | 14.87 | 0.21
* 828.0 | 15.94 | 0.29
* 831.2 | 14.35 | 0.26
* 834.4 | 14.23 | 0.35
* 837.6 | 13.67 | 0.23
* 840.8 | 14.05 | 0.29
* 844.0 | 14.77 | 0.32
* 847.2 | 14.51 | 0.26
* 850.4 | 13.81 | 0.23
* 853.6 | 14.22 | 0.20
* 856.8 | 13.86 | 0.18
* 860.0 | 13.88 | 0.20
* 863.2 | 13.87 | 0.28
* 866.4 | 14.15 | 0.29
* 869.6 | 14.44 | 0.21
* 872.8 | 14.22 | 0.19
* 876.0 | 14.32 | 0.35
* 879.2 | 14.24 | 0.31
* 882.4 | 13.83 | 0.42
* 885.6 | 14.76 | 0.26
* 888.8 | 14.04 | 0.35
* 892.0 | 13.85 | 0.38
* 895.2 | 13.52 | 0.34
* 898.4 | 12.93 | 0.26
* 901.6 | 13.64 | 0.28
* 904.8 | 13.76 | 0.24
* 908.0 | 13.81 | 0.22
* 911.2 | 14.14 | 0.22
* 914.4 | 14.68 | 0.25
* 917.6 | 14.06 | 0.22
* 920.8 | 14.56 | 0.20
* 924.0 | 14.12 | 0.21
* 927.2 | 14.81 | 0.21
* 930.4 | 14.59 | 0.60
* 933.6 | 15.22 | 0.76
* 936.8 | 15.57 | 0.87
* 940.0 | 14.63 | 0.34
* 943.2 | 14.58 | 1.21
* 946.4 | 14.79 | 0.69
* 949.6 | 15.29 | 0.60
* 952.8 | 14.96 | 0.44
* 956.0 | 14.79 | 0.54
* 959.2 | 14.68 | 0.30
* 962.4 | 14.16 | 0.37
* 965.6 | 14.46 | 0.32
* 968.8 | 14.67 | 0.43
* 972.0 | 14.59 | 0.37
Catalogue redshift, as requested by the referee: 0.257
